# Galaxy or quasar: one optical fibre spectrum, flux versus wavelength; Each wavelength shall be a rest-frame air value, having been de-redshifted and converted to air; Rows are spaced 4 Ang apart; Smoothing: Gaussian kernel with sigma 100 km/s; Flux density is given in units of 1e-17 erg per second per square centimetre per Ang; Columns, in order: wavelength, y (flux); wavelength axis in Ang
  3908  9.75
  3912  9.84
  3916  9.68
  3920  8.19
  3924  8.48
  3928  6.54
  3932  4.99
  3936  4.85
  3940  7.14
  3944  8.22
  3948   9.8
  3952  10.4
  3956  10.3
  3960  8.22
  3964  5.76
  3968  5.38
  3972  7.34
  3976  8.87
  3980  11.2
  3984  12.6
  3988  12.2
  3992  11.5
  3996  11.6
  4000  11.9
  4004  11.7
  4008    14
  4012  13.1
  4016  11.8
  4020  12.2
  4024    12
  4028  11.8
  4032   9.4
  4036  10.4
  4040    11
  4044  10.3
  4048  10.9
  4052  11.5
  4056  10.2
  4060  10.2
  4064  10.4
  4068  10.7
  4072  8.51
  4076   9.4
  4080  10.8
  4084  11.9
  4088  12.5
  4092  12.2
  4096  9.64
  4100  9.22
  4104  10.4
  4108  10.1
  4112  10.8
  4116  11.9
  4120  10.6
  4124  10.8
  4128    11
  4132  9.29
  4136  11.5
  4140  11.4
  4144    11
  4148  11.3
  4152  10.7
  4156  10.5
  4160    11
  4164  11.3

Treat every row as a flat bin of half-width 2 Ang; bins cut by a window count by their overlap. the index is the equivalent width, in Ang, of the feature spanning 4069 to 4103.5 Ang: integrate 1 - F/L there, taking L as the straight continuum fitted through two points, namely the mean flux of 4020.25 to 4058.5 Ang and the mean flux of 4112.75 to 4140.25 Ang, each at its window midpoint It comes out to 1.2 Ang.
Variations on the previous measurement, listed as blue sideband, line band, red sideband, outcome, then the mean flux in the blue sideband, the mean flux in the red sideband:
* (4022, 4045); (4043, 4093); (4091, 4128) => 0.1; 10.8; 10.6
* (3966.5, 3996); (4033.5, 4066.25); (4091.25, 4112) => -1.4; 10.1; 10.2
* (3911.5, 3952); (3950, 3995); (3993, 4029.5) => 2.8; 7.83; 12.2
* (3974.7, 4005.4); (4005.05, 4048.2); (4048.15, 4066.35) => -2.1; 11.5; 10.6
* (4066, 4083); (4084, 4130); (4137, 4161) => -2.0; 9.97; 11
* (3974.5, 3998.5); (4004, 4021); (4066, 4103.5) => -2.3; 11.4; 10.5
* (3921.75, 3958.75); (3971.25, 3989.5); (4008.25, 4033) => -1.2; 7.87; 12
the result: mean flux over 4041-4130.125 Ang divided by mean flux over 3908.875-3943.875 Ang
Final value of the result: 1.40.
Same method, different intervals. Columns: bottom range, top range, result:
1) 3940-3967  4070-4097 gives 1.26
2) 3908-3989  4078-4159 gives 1.28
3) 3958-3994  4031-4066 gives 1.14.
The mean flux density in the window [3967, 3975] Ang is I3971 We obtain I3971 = 6.8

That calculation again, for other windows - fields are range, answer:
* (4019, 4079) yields 10.6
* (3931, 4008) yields 9.34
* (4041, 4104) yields 10.6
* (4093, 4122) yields 10.4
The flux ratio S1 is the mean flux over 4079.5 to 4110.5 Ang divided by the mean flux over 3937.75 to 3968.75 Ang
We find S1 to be 1.32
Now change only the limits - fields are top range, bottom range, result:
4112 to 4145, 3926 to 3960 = 1.40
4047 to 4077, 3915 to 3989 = 1.22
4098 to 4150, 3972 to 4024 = 0.91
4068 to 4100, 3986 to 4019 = 0.87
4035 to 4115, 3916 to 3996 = 1.22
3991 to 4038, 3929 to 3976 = 1.57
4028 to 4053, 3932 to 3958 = 1.30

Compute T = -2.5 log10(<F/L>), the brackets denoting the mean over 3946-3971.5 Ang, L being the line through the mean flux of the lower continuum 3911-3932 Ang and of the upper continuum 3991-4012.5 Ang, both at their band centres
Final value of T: 0.21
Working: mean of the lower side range 8.15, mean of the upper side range 12.3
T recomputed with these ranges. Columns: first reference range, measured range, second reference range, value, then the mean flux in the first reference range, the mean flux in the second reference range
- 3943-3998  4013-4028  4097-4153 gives -0.211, 9.55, 10.7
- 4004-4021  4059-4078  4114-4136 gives 0.194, 12.7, 10.8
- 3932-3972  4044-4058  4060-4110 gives -0.111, 7.62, 10.5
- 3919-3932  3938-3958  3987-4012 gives -0.043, 7.28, 12.2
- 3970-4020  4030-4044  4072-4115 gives 0.087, 11.5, 10.6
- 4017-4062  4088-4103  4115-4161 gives 0.026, 10.9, 10.9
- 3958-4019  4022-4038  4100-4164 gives -0.032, 10.5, 10.8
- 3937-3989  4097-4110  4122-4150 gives 0.068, 8.89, 10.9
